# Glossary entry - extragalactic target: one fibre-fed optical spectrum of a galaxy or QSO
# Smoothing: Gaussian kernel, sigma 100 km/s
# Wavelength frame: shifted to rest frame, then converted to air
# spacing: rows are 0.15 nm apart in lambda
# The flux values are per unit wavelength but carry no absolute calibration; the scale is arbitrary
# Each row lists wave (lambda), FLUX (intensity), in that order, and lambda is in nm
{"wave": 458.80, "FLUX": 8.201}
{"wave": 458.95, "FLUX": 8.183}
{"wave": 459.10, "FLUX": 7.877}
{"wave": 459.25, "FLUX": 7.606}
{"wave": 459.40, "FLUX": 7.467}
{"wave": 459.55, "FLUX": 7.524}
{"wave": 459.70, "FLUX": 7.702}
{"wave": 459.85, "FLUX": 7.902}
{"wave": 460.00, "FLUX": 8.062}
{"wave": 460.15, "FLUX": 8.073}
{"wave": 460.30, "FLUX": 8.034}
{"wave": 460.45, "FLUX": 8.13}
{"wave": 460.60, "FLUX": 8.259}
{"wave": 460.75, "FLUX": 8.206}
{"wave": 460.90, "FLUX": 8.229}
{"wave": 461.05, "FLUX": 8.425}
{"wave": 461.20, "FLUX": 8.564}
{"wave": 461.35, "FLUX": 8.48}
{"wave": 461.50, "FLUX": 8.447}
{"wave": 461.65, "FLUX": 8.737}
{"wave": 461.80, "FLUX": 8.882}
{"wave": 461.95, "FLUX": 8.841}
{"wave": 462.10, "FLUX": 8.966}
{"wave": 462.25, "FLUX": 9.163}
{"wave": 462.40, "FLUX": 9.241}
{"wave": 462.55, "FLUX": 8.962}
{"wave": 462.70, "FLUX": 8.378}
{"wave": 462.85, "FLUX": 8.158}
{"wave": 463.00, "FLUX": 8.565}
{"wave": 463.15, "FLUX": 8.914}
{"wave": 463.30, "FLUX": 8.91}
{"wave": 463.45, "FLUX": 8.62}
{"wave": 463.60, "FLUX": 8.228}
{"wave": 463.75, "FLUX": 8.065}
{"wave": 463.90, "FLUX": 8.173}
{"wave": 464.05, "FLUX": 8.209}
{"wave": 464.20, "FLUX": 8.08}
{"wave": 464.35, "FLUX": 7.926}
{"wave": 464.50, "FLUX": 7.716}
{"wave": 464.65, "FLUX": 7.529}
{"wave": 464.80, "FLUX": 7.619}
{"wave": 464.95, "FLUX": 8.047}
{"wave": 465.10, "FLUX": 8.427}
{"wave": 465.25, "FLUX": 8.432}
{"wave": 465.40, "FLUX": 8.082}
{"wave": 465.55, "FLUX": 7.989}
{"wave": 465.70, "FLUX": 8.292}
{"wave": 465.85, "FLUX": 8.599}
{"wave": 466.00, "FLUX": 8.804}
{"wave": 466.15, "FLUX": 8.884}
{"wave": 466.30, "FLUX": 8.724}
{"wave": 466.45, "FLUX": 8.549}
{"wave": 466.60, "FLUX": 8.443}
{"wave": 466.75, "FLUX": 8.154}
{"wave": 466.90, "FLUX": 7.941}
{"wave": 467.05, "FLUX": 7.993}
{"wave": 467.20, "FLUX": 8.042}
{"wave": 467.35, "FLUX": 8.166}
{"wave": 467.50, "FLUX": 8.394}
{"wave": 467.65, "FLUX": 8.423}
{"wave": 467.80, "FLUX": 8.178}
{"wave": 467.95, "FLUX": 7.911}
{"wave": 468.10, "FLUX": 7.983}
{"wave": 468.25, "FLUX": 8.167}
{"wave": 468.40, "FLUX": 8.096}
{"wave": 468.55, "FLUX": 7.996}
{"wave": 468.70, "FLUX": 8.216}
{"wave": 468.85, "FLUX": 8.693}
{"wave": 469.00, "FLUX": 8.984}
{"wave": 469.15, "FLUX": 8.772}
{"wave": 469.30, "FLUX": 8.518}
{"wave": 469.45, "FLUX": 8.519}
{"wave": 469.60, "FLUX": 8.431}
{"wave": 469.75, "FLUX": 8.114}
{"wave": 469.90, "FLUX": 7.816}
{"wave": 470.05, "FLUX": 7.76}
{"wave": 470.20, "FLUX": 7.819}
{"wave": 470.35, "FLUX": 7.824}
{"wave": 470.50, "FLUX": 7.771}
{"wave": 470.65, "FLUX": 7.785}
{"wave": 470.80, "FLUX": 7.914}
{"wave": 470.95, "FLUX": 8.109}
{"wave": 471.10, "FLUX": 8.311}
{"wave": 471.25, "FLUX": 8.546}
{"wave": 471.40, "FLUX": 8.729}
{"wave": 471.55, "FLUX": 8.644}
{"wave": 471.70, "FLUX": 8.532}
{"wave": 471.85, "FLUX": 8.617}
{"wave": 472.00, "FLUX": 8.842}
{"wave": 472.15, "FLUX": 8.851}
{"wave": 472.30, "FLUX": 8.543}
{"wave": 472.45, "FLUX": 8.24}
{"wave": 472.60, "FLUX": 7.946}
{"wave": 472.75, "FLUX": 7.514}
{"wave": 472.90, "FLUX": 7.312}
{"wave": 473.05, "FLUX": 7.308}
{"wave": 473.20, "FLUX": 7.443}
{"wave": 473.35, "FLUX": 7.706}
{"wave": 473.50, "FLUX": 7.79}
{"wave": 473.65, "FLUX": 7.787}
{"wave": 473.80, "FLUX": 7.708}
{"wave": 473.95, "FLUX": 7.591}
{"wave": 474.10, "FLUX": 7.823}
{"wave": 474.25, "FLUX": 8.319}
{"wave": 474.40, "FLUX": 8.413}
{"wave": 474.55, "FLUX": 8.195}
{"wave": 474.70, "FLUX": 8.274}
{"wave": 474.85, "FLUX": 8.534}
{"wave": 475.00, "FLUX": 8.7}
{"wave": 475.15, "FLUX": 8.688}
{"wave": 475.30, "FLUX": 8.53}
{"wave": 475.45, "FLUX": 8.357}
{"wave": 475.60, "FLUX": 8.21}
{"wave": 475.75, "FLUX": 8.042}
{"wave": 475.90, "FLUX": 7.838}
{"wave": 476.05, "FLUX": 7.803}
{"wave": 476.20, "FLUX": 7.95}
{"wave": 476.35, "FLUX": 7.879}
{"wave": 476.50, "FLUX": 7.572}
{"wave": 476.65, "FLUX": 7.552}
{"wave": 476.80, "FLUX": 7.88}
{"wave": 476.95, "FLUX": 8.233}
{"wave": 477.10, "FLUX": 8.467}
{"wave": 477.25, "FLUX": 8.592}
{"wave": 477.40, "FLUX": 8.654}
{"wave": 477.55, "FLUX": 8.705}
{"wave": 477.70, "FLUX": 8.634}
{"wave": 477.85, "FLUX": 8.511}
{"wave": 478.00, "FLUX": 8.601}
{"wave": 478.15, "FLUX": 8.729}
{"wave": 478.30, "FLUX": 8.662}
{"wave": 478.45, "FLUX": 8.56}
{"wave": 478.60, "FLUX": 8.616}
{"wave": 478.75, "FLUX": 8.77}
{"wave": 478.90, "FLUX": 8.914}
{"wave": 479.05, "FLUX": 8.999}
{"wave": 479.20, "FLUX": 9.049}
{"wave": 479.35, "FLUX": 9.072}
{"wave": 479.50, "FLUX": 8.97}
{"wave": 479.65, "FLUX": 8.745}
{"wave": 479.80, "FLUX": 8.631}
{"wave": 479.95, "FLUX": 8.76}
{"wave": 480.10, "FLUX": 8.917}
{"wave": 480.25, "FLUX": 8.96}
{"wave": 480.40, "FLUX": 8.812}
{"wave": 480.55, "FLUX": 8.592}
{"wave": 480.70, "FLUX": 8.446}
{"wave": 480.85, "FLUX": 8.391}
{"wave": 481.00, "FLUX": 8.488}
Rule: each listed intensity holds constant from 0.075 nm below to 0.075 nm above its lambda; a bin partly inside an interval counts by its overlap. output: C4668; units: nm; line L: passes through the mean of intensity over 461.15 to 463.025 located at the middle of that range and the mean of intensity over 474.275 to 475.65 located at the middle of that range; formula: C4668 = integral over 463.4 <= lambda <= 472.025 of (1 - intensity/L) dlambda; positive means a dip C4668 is 0.36 nm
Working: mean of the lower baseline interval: 8.73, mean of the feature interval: 8.24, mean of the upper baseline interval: 8.43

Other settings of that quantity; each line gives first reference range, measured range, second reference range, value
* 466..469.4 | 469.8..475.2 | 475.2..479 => 0.15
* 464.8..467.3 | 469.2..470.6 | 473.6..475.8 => 0.03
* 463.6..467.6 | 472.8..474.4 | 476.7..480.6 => 0.15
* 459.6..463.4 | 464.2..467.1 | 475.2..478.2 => 0.07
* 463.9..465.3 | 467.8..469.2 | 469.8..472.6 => -0.03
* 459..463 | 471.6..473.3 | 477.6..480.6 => 0.10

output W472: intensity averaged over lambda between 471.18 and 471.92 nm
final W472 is 8.61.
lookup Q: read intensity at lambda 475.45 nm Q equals 8.357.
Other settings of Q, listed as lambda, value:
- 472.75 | 7.514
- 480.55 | 8.592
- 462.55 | 8.962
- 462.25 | 9.163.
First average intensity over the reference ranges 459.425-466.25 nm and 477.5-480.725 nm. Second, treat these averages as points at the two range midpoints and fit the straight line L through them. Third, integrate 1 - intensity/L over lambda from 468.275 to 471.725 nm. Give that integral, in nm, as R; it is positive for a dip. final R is 0.11 nm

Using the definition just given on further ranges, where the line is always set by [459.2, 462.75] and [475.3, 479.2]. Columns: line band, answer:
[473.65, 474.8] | 0.044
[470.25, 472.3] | 0.004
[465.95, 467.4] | -0.002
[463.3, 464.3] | 0.010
